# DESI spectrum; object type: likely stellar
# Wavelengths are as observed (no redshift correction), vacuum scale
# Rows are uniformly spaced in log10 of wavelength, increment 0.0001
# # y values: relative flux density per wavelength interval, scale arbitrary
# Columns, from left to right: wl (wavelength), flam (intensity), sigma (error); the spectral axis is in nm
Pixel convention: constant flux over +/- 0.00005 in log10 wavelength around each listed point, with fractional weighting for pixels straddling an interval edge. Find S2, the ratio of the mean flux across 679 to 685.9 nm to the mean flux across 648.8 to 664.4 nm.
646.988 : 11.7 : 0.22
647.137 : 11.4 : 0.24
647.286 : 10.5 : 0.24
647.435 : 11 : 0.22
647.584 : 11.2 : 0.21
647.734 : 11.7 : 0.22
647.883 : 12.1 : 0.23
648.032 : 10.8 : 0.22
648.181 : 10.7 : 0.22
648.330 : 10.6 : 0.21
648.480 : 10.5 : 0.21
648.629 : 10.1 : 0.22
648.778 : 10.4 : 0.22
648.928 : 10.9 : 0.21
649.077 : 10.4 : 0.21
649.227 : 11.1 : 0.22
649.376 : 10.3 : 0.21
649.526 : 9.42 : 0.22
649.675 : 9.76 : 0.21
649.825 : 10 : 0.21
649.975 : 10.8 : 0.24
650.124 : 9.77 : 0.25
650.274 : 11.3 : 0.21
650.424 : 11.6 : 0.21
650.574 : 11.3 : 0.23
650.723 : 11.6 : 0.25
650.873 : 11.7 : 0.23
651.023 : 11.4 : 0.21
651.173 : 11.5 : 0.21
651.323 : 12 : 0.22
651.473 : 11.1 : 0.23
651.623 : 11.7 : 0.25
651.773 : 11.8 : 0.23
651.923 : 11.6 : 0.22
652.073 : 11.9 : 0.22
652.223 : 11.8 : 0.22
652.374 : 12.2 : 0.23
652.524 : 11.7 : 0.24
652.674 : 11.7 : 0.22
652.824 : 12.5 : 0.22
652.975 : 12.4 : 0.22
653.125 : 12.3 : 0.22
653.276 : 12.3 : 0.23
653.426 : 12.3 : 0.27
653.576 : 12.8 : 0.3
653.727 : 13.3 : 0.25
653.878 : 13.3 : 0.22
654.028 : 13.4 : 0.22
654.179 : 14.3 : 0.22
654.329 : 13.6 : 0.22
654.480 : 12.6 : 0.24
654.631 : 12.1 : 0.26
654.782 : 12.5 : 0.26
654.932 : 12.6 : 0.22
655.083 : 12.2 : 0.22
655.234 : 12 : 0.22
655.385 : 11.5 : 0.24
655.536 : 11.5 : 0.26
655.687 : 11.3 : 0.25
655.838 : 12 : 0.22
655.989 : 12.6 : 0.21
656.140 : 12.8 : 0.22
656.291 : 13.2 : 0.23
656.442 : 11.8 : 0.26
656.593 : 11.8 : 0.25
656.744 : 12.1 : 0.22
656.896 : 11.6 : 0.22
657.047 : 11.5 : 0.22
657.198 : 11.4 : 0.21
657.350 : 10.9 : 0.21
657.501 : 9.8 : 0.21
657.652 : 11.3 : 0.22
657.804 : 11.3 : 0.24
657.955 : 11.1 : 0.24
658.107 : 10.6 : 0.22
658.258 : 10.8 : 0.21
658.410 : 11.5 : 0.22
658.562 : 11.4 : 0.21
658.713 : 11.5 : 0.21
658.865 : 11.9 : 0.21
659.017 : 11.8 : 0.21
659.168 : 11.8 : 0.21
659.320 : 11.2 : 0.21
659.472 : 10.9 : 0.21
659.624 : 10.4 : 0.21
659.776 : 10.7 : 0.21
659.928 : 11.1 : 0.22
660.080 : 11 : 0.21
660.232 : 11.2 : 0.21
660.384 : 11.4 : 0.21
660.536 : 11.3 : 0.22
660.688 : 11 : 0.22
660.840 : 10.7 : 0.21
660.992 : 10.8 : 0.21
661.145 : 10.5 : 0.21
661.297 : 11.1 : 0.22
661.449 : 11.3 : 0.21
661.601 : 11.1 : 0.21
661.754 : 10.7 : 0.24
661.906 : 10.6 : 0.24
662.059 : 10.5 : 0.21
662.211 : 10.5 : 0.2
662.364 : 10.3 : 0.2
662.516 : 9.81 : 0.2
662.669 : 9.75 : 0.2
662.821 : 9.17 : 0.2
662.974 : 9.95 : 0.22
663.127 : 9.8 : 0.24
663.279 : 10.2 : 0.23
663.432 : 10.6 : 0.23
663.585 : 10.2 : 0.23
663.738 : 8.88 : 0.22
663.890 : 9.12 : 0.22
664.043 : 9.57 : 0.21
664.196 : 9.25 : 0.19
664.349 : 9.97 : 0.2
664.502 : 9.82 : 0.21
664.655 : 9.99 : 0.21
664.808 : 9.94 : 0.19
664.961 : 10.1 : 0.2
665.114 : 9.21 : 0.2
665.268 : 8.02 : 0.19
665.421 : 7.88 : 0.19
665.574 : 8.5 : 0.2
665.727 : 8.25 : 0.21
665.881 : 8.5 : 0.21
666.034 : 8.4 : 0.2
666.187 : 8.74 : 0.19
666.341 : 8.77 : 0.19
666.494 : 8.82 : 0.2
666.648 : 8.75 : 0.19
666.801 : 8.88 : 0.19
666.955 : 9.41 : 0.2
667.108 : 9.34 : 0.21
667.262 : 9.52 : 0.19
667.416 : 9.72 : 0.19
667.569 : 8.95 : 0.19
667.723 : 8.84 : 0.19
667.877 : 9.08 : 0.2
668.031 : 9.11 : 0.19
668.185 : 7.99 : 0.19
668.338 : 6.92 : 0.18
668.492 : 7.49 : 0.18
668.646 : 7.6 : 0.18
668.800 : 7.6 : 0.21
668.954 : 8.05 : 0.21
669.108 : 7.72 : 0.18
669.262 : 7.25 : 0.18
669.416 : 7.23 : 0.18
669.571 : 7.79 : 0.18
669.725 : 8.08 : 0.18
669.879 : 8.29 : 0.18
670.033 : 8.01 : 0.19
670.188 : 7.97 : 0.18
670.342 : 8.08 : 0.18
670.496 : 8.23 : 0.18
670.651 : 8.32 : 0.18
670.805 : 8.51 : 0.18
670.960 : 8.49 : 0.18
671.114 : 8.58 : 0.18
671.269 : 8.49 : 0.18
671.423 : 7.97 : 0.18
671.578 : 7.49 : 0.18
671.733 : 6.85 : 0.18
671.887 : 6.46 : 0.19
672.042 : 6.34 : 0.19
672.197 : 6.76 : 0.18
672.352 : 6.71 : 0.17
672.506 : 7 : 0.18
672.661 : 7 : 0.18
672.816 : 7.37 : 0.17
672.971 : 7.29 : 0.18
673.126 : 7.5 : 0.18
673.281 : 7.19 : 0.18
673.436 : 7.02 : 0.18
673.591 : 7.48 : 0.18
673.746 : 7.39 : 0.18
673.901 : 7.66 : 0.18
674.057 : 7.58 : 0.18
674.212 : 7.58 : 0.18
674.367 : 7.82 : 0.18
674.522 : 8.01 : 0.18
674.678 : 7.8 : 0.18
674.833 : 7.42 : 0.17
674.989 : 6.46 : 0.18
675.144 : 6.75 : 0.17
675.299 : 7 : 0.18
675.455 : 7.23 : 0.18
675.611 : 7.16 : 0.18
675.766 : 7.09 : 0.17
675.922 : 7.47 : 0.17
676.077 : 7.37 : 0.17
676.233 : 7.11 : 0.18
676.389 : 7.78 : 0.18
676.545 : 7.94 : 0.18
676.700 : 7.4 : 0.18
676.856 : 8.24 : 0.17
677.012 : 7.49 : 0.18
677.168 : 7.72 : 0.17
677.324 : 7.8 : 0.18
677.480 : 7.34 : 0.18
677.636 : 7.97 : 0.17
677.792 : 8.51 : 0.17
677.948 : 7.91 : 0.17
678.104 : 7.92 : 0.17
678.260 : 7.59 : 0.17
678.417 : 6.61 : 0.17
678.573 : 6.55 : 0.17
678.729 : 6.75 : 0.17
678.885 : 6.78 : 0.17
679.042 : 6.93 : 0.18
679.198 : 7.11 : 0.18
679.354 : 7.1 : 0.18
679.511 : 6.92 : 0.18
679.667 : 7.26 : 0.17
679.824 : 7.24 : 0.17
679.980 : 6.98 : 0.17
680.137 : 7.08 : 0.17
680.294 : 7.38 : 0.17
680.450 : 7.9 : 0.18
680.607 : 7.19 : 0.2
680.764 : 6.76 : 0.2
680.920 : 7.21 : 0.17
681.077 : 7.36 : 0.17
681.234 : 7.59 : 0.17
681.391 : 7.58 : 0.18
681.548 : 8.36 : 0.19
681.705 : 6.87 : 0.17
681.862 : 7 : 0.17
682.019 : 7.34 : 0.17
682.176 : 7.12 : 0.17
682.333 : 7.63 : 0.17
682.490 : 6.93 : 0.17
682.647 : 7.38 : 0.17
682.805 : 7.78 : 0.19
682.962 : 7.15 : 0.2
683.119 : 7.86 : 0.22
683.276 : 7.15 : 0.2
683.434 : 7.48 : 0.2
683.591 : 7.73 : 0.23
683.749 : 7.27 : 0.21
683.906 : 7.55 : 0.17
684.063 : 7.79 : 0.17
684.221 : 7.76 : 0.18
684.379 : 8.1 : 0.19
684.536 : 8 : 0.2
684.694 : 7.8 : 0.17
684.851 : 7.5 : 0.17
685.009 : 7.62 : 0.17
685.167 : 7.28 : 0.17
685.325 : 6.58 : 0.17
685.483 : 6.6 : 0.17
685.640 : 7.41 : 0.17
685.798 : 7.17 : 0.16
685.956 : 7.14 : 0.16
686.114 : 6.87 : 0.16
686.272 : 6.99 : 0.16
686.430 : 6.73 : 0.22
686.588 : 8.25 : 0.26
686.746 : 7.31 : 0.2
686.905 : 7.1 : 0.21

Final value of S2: 0.65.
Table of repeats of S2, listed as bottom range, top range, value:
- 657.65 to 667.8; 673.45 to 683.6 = 0.73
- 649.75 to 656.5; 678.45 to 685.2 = 0.61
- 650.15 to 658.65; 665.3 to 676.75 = 0.66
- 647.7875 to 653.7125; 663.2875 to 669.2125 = 0.79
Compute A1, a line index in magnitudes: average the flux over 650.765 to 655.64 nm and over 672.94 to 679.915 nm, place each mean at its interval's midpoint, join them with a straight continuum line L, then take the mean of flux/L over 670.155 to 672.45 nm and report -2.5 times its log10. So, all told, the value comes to 0.11 mag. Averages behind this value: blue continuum 12.2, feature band 7.67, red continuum 7.38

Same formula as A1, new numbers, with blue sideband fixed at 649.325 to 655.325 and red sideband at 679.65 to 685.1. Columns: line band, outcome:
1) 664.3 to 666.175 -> 0.11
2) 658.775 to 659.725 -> -0.05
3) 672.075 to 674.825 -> 0.19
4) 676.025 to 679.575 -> 0.10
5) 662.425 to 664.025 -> 0.06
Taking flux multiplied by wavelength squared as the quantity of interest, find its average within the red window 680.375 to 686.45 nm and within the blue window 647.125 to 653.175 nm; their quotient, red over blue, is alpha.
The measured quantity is 0.7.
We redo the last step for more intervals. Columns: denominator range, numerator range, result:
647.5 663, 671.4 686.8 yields 0.69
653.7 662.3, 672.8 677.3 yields 0.68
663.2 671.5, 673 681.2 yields 0.87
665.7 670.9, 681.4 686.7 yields 0.93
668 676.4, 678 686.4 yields 1.00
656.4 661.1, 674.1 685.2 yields 0.71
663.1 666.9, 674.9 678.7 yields 0.84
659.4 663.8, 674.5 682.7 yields 0.73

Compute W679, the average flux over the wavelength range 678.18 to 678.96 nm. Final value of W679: 6.86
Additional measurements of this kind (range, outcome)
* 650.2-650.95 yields 11.5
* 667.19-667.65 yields 9.39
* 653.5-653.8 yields 13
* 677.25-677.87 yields 7.91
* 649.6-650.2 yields 10.1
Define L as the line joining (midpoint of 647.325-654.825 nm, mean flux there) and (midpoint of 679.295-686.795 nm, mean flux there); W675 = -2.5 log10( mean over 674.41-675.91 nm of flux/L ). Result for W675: 0.162 mag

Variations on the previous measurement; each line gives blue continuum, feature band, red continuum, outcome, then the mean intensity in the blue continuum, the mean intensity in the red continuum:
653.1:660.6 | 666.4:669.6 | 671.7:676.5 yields 0.06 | 11.8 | 7.22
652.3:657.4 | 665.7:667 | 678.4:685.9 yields 0.17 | 12.3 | 7.31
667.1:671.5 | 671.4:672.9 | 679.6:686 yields 0.16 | 8.23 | 7.39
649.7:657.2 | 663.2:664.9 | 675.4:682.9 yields 0.03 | 12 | 7.37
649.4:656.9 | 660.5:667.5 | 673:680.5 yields 0.01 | 11.9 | 7.38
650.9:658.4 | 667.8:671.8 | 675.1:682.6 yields 0.14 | 12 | 7.34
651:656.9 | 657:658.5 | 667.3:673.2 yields 0.02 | 12.2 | 7.83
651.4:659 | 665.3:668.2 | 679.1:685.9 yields 0.14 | 12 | 7.37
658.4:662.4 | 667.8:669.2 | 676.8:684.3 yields 0.20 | 11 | 7.39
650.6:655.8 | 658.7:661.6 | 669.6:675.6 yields -0.06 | 12.2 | 7.53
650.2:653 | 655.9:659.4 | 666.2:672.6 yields -0.11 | 11.7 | 8.09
